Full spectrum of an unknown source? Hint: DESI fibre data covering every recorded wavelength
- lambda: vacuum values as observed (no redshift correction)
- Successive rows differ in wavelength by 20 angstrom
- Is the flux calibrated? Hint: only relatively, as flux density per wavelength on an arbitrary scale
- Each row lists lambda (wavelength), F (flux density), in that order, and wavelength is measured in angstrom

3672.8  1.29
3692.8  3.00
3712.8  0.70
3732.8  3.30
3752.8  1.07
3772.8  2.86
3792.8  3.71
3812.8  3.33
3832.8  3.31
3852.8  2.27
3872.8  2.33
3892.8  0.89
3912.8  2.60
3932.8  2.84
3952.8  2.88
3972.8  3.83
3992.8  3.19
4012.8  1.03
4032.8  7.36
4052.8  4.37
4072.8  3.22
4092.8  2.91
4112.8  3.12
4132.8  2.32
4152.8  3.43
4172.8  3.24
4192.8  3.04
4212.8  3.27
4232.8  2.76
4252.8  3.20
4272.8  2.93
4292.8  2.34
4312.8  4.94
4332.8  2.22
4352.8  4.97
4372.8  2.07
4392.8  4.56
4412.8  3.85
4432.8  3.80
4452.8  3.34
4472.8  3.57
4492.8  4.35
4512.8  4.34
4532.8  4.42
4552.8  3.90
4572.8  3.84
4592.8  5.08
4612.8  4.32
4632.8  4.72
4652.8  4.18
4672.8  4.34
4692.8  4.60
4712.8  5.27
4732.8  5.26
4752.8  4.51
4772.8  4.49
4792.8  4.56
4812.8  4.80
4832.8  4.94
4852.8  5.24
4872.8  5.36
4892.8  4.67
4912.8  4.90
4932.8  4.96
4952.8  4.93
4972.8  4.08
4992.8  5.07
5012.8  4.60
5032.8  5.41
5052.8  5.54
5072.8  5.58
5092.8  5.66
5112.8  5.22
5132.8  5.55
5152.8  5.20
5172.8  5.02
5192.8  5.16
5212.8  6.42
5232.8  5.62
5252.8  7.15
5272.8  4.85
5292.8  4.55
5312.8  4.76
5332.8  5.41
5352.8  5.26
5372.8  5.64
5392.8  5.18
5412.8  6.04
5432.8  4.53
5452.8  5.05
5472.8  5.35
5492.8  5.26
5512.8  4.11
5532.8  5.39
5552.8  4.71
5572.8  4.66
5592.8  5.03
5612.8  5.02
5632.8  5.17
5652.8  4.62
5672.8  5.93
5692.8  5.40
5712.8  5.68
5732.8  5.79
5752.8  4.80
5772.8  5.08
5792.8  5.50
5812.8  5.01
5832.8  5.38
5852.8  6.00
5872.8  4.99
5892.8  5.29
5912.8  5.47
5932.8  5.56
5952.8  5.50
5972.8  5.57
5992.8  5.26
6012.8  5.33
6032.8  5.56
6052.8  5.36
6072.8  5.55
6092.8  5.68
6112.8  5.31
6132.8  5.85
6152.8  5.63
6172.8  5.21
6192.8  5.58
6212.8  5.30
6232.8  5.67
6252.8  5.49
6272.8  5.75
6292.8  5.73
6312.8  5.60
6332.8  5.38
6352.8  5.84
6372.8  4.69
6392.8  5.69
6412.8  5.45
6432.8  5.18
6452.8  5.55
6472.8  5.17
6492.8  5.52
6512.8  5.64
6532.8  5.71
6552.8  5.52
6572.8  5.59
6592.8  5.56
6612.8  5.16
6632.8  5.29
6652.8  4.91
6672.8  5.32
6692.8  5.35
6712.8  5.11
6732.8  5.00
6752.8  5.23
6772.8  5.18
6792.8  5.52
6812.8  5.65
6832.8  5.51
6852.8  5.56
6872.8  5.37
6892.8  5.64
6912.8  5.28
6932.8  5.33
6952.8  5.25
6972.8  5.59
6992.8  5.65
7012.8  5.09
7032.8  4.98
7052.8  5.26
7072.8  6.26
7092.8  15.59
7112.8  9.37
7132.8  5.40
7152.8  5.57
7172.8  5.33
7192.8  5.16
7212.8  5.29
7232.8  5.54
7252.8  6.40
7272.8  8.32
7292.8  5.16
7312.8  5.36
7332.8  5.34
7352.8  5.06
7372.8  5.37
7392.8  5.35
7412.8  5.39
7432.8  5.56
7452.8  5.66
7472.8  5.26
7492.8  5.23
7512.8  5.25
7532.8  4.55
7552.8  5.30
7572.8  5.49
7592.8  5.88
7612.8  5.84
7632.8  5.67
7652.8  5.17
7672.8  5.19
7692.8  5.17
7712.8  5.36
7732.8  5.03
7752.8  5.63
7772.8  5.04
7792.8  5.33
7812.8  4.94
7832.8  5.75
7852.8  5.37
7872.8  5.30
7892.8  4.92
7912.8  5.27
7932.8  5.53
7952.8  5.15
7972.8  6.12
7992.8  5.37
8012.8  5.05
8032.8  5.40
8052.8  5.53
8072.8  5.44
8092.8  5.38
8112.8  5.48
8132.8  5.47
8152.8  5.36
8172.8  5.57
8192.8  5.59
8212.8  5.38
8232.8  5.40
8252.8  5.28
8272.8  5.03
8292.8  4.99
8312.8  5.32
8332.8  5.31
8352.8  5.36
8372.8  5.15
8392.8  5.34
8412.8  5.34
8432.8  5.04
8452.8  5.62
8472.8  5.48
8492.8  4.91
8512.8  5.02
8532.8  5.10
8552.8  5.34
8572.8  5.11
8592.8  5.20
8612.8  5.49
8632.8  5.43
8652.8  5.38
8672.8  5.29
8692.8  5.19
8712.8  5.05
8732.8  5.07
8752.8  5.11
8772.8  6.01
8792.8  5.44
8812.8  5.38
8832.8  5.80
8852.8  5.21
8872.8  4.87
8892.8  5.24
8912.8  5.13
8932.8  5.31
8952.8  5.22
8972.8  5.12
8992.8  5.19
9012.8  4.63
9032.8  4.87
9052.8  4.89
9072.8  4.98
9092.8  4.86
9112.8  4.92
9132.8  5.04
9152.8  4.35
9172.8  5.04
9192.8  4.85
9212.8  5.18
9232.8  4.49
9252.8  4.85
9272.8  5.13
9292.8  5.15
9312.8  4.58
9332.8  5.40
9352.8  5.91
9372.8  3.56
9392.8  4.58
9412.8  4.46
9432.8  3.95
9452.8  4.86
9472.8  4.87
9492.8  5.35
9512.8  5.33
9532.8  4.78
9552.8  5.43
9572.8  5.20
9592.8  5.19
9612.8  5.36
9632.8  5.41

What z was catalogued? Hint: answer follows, 0.08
